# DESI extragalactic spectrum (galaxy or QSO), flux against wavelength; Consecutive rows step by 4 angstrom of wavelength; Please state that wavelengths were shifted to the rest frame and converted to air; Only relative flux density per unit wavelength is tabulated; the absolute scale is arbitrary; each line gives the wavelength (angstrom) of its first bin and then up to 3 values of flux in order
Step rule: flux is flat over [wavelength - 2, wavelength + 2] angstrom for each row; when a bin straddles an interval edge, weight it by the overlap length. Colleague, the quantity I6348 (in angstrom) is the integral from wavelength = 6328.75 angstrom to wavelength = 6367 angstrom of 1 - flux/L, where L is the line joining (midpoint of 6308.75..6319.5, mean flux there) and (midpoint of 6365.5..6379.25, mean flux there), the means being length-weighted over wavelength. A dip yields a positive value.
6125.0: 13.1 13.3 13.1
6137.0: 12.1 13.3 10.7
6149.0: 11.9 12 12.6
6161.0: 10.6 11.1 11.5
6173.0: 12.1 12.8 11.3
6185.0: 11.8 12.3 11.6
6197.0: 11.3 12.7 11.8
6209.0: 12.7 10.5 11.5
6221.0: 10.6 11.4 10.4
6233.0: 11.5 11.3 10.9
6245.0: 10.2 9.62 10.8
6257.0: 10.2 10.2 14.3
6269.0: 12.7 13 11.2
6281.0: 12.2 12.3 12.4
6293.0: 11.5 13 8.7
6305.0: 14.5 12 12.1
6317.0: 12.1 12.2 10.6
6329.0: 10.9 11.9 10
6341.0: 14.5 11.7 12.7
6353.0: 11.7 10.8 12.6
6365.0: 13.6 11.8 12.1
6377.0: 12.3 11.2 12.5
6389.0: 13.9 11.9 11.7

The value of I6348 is 0.2 angstrom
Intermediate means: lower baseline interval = 12.1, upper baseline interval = 12.2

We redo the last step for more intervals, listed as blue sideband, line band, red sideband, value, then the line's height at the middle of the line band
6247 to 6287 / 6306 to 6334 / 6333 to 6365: 0.4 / 11.9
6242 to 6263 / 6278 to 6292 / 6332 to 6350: -1.6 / 10.9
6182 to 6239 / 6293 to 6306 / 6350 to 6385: 0.0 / 11.8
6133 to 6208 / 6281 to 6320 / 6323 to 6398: -0.3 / 12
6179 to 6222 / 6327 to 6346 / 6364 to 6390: 0.7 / 12.2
